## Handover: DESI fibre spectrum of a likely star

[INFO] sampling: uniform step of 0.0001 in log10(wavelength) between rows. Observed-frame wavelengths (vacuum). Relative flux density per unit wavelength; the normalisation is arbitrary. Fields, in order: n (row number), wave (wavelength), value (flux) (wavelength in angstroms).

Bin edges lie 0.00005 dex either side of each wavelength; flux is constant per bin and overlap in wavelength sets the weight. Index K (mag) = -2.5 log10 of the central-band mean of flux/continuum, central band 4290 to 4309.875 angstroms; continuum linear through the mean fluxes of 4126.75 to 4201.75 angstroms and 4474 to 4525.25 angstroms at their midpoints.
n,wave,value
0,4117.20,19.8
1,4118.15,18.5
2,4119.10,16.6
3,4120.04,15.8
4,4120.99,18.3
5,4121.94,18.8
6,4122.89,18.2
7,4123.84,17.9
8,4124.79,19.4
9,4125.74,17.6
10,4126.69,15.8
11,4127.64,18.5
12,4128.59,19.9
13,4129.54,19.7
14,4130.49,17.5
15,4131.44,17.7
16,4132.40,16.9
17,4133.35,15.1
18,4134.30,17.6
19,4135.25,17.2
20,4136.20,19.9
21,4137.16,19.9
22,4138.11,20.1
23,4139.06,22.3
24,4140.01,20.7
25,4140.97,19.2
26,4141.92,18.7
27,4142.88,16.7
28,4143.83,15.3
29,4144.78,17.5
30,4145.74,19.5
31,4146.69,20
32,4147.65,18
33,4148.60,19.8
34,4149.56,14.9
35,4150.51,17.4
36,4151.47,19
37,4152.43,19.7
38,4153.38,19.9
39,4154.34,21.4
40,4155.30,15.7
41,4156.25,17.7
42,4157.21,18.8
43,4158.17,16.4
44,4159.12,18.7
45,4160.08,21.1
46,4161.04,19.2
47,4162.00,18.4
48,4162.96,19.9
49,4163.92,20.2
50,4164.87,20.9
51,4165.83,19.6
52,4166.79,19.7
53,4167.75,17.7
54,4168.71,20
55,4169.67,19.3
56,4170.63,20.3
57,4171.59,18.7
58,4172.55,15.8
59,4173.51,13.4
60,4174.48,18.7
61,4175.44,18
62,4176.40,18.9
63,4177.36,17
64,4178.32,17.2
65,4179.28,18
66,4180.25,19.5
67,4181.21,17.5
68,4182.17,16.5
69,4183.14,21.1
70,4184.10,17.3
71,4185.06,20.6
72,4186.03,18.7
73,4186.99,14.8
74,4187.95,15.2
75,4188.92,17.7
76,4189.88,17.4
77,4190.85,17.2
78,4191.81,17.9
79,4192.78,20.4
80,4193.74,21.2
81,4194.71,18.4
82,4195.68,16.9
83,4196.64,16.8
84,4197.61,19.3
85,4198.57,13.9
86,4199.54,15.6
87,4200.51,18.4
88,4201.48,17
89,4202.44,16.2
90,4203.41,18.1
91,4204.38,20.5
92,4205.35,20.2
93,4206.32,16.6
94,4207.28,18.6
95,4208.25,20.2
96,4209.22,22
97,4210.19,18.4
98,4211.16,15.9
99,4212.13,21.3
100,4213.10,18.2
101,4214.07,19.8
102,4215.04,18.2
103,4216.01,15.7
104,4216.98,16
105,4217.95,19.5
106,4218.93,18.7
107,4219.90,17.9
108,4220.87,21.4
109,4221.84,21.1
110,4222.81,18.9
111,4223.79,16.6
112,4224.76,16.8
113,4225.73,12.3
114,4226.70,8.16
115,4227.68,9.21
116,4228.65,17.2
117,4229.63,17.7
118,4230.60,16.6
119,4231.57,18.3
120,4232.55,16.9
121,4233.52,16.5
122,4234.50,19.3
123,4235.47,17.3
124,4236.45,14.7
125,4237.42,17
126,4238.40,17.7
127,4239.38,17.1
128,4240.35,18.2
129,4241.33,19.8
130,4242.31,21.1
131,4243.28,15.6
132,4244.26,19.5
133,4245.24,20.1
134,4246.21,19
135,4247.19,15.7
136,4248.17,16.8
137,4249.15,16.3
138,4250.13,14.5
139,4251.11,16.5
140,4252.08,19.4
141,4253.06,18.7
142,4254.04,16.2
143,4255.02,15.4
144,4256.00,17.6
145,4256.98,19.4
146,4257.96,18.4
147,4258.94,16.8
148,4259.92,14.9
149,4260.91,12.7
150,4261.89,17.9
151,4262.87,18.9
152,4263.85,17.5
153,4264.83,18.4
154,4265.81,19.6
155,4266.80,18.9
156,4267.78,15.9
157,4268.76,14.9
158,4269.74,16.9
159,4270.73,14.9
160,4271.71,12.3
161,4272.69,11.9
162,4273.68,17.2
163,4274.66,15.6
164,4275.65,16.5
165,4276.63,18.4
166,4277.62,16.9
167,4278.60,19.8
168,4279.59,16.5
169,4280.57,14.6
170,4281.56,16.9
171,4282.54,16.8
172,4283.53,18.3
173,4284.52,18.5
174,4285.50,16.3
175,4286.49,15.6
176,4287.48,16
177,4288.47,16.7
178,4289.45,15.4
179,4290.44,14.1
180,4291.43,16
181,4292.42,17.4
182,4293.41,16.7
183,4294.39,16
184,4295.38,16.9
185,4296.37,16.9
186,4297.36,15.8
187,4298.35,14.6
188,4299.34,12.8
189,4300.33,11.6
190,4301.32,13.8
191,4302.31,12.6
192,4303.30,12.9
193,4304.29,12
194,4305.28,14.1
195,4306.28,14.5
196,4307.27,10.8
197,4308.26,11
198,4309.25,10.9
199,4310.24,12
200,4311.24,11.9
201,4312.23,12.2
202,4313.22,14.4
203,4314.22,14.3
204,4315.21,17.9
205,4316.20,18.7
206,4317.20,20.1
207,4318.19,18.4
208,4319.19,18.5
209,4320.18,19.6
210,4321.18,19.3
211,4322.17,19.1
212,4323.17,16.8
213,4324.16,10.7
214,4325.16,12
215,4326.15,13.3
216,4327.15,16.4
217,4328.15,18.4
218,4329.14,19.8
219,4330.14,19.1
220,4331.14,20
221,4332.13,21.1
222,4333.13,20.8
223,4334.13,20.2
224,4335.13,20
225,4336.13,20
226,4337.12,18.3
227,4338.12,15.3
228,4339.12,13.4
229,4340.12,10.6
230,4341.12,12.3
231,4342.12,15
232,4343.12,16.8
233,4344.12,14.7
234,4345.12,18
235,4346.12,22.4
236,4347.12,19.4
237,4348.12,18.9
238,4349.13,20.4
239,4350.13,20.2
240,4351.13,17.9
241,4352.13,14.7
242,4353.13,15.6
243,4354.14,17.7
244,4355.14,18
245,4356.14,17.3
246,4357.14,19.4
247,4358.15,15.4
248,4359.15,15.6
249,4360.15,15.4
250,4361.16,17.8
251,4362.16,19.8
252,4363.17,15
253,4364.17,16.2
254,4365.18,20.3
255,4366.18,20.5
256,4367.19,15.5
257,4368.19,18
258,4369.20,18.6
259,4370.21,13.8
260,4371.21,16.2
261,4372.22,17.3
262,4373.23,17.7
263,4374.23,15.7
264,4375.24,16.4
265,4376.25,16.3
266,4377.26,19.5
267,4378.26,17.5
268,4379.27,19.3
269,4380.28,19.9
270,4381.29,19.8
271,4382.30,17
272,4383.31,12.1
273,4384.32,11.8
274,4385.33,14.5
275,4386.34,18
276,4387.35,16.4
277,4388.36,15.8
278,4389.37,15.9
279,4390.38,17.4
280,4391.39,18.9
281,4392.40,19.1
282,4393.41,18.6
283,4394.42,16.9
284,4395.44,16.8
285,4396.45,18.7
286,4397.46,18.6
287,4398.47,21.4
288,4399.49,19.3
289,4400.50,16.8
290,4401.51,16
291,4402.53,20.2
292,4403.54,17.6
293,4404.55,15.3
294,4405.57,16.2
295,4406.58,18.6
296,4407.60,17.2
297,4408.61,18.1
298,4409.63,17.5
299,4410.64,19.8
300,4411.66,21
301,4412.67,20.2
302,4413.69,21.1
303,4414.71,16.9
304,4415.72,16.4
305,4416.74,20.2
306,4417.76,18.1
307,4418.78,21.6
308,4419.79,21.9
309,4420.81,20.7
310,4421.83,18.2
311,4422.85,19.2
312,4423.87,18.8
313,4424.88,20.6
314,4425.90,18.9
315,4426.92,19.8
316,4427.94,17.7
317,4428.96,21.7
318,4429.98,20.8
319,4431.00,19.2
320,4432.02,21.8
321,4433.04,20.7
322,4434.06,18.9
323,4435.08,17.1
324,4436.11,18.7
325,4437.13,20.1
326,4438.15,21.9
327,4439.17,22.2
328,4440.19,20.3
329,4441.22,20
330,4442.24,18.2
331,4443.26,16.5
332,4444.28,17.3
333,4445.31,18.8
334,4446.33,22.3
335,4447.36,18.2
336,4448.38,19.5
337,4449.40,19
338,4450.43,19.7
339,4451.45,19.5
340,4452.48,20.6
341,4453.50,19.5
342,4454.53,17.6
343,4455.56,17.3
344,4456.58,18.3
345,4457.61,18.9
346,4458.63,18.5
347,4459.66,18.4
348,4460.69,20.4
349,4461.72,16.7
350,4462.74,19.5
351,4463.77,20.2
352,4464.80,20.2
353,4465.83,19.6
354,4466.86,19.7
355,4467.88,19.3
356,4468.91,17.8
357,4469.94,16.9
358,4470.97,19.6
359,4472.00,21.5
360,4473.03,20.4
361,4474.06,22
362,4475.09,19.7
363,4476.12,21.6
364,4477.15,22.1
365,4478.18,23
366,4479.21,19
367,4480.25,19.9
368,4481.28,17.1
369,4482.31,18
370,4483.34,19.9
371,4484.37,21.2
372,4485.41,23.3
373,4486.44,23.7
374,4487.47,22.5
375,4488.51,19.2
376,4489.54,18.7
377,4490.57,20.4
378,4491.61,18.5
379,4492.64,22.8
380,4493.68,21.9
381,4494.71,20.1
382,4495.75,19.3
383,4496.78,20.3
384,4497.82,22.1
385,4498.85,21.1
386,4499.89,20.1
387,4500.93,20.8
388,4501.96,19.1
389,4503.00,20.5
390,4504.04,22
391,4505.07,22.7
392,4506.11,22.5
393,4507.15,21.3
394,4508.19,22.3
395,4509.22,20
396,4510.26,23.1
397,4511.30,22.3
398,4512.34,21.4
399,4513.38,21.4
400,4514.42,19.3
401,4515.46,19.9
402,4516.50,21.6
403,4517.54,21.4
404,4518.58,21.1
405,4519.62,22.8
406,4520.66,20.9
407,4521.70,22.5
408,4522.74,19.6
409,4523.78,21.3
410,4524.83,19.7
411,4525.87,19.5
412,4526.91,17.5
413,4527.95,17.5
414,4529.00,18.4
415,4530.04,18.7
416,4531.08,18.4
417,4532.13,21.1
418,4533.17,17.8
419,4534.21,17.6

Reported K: 0.348 mag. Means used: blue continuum 18.3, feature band 14.1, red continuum 20.9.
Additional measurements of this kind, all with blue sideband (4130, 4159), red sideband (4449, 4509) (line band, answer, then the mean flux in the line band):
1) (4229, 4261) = 0.09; 17.4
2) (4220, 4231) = 0.17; 16.1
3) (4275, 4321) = 0.23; 15.5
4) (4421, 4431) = 0.02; 19.5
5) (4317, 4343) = 0.13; 17.2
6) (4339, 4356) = 0.15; 16.9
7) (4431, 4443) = 0.00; 19.9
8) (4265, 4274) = 0.20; 15.9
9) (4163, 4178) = 0.00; 18.6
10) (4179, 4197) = 0.03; 18.1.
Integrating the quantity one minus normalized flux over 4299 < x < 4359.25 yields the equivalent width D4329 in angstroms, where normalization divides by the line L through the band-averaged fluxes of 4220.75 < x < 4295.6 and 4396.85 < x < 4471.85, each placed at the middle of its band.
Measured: 5.1 angstroms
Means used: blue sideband 16.8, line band 16.2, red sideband 19.1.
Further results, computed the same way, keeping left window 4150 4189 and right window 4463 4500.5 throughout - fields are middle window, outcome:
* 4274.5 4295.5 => 2.7 angstroms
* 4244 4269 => 2.2 angstroms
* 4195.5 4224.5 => 0.6 angstroms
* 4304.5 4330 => 5.2 angstroms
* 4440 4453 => 0.6 angstroms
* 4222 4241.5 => 2.6 angstroms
